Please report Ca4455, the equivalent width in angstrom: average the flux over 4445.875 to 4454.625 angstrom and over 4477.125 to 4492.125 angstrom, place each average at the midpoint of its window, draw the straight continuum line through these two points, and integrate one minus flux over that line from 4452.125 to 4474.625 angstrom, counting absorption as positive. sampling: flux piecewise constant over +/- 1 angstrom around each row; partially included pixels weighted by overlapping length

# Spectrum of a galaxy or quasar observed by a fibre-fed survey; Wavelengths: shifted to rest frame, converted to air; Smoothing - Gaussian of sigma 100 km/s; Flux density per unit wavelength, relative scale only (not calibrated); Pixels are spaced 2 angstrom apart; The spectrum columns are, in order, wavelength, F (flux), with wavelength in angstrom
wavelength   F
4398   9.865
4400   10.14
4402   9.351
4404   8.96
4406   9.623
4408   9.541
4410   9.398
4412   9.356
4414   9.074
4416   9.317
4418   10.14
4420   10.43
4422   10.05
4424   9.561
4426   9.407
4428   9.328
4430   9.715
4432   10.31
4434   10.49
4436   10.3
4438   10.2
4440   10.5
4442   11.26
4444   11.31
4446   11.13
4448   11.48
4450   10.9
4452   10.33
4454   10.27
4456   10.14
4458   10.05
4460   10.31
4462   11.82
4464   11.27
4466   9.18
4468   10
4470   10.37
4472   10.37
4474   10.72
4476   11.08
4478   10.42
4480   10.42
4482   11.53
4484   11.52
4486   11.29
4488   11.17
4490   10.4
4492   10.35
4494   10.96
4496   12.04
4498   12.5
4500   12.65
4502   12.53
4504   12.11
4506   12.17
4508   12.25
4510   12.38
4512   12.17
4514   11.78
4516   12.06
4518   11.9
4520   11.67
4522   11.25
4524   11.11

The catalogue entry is 0.94 angstrom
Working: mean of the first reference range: 10.8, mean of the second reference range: 10.9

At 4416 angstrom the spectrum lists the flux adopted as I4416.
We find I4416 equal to 9.317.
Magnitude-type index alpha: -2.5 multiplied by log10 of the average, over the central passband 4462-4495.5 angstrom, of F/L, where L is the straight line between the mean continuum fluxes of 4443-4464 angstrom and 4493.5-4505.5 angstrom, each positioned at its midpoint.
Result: 0.08 mag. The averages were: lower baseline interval 10.8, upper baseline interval 12.2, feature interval 10.7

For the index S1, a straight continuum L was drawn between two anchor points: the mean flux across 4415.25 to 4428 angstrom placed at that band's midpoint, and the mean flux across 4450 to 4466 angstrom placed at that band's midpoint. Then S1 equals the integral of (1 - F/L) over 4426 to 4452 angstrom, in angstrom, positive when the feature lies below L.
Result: -1.0 angstrom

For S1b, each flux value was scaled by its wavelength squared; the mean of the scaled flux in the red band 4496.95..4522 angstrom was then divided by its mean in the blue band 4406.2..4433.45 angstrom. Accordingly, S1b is 1.3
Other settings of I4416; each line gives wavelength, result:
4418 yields 10.14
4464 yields 11.27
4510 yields 12.38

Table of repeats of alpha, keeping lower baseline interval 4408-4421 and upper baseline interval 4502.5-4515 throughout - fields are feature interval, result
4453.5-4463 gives 0.03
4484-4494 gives 0.07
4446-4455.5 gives -0.02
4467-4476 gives 0.07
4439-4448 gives -0.07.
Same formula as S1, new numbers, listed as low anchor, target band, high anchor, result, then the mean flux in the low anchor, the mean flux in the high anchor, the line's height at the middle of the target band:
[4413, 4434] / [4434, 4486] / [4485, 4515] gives 0.17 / 9.77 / 11.8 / 10.7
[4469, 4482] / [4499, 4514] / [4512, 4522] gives -1.00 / 10.6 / 11.8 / 11.5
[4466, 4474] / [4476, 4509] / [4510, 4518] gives -1.11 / 10.2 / 12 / 11.1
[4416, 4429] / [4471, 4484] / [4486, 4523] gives 0.36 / 9.78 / 11.8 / 11.1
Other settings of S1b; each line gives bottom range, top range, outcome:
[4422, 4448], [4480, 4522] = 1.17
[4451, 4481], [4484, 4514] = 1.14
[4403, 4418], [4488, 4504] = 1.29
